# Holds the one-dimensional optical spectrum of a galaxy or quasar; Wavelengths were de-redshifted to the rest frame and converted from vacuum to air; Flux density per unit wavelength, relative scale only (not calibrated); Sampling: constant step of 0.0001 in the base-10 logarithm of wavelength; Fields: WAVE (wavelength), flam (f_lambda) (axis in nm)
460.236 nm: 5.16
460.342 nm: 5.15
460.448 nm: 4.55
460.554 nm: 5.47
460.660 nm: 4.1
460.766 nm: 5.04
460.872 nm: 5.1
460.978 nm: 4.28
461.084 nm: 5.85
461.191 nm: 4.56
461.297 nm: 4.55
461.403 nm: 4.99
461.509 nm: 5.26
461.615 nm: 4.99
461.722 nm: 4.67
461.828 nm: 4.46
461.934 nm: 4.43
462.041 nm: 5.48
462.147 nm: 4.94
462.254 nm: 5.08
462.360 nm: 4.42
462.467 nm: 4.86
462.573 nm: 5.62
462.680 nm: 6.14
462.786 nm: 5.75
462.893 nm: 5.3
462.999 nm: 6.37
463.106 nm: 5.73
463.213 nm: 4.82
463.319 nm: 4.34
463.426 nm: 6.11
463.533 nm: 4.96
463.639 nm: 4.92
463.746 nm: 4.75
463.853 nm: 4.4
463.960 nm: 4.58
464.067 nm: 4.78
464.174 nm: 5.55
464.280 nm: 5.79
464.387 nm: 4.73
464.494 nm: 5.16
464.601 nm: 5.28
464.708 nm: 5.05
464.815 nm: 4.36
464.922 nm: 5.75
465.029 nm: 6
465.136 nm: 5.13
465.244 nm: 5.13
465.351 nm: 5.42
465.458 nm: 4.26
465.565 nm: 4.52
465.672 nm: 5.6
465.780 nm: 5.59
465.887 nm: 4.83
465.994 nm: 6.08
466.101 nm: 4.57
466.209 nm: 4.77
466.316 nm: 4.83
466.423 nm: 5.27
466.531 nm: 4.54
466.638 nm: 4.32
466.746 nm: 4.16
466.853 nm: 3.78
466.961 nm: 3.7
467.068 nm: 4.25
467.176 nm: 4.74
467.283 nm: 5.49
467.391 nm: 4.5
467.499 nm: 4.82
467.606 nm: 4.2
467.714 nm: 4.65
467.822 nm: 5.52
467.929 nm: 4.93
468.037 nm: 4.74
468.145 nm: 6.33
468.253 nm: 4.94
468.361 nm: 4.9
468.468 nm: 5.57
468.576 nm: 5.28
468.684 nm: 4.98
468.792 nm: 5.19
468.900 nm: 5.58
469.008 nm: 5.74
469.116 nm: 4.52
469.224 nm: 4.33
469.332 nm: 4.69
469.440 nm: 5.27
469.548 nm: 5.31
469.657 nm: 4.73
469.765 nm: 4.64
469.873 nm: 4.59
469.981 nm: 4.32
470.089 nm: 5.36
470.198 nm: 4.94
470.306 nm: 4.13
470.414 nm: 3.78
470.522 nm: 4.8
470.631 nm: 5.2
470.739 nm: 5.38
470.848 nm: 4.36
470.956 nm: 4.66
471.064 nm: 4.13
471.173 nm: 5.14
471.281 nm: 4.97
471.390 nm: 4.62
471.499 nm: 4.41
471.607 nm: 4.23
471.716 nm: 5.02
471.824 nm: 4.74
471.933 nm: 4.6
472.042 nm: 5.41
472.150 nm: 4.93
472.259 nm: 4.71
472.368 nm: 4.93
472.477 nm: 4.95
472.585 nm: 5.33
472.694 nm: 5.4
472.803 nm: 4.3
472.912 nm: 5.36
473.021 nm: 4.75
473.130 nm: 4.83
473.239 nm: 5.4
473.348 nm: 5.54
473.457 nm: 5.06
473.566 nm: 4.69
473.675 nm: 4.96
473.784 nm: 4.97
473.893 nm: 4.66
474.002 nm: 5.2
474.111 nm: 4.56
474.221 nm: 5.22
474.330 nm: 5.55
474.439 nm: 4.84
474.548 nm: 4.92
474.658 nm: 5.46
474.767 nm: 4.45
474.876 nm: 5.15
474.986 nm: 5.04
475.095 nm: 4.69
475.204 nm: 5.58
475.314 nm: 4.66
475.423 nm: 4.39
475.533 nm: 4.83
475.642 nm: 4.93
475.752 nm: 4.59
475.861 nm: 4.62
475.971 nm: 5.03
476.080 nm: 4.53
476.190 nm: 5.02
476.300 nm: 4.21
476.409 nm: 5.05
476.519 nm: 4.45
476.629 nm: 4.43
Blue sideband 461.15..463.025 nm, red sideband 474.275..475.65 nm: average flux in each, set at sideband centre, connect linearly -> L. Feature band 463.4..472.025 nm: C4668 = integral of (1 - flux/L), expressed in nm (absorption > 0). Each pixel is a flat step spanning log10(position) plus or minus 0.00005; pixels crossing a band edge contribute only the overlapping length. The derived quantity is 0.24 nm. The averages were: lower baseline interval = 5.09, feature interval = 4.9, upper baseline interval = 4.96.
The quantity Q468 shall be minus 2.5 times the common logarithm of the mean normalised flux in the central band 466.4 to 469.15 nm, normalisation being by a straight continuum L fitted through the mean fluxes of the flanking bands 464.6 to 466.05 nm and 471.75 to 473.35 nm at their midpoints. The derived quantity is 0.06 mag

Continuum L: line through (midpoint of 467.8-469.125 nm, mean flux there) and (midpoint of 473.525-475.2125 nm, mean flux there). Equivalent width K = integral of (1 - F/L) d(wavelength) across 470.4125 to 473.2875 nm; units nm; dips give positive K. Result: 0.15 nm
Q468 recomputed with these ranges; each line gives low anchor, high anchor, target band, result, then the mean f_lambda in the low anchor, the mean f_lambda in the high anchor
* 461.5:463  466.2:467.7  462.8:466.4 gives -0.07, 5.14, 4.52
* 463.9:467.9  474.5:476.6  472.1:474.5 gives -0.04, 4.91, 4.81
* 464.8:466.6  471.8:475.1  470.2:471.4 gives 0.08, 5.11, 4.99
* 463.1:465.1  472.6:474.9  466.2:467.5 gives 0.12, 5.1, 5.02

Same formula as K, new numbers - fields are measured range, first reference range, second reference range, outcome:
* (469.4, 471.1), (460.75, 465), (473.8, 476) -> 0.09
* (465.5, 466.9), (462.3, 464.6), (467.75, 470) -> 0.08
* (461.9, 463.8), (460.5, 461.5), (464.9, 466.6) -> -0.09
